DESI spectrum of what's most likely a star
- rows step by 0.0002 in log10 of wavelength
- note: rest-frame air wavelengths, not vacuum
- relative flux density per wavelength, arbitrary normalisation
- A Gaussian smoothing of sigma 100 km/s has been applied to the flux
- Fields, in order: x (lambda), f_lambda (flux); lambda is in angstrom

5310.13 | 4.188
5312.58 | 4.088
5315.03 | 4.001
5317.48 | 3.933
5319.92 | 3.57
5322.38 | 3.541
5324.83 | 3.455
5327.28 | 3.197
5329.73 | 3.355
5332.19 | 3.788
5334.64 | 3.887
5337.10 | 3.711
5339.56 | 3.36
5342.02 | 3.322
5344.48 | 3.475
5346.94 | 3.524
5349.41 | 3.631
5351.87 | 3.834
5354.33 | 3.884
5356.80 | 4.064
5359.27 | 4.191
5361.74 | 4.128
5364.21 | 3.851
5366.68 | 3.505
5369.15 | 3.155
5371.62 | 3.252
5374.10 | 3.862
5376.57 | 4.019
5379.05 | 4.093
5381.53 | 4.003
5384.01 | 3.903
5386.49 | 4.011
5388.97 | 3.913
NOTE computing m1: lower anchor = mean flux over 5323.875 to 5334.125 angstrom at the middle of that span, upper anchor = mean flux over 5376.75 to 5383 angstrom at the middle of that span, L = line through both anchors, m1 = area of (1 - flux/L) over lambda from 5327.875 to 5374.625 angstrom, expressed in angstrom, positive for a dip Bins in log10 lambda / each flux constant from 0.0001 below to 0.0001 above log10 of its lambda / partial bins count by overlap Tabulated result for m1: 0.7 angstrom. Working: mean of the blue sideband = 3.48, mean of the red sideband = 4.03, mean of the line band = 3.66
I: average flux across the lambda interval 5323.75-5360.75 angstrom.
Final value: 3.65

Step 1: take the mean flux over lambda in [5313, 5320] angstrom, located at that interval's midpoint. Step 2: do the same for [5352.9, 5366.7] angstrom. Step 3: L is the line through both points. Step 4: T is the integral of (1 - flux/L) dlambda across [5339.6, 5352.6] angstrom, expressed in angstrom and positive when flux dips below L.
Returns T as 1.4 angstrom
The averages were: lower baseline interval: 3.91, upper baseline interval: 3.97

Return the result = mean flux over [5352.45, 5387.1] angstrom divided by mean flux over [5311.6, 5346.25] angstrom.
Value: 1.06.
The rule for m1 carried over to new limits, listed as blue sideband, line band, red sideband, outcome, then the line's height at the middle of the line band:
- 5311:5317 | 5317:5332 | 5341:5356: 1.55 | 3.91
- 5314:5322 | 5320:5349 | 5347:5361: 2.46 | 3.84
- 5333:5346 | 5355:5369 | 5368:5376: -1.52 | 3.5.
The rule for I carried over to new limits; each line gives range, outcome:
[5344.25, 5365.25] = 3.86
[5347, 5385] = 3.81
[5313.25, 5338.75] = 3.65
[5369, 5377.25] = 3.6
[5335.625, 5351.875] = 3.53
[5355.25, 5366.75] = 3.99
